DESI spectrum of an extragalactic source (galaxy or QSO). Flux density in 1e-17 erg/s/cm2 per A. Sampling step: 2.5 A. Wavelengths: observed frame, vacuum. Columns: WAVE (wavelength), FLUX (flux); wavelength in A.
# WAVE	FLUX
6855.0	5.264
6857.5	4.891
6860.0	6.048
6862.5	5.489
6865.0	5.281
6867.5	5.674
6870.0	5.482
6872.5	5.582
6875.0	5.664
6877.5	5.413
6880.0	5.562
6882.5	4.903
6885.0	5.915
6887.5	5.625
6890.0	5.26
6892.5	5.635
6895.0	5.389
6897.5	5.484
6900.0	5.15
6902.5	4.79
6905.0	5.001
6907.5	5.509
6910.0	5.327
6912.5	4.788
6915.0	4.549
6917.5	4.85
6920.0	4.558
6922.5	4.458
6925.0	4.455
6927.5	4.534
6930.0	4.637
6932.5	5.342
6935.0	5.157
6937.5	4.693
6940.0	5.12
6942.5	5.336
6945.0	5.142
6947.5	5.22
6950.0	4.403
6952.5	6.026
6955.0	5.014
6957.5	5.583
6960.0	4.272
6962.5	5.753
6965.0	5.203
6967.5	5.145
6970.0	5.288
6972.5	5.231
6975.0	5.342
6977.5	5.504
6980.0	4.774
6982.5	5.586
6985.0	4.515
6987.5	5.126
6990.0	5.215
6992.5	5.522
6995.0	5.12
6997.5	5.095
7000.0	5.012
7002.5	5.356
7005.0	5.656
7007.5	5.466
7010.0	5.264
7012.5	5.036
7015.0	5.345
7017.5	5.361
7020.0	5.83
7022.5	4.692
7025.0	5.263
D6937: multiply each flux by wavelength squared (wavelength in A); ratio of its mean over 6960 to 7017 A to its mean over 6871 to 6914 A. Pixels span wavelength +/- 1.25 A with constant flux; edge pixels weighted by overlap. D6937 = 1.0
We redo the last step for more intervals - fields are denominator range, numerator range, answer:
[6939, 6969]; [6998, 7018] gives 1.04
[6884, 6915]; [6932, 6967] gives 0.99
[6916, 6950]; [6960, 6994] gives 1.08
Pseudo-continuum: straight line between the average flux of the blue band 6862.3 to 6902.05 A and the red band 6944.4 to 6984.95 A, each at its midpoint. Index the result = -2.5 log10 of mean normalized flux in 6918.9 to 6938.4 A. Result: 0.13 mag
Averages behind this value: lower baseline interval 5.46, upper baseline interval 5.2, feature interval 4.73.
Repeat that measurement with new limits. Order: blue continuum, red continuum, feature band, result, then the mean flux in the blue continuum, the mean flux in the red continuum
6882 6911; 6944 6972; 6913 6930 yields 0.15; 5.34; 5.19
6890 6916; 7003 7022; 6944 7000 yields 0.03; 5.17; 5.39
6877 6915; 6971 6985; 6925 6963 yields 0.04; 5.29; 5.22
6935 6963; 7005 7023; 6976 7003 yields 0.02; 5.13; 5.34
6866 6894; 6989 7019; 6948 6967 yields 0.04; 5.52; 5.29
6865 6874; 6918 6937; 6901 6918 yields 0.00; 5.54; 4.74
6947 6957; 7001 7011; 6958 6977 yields 0.01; 5.19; 5.43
